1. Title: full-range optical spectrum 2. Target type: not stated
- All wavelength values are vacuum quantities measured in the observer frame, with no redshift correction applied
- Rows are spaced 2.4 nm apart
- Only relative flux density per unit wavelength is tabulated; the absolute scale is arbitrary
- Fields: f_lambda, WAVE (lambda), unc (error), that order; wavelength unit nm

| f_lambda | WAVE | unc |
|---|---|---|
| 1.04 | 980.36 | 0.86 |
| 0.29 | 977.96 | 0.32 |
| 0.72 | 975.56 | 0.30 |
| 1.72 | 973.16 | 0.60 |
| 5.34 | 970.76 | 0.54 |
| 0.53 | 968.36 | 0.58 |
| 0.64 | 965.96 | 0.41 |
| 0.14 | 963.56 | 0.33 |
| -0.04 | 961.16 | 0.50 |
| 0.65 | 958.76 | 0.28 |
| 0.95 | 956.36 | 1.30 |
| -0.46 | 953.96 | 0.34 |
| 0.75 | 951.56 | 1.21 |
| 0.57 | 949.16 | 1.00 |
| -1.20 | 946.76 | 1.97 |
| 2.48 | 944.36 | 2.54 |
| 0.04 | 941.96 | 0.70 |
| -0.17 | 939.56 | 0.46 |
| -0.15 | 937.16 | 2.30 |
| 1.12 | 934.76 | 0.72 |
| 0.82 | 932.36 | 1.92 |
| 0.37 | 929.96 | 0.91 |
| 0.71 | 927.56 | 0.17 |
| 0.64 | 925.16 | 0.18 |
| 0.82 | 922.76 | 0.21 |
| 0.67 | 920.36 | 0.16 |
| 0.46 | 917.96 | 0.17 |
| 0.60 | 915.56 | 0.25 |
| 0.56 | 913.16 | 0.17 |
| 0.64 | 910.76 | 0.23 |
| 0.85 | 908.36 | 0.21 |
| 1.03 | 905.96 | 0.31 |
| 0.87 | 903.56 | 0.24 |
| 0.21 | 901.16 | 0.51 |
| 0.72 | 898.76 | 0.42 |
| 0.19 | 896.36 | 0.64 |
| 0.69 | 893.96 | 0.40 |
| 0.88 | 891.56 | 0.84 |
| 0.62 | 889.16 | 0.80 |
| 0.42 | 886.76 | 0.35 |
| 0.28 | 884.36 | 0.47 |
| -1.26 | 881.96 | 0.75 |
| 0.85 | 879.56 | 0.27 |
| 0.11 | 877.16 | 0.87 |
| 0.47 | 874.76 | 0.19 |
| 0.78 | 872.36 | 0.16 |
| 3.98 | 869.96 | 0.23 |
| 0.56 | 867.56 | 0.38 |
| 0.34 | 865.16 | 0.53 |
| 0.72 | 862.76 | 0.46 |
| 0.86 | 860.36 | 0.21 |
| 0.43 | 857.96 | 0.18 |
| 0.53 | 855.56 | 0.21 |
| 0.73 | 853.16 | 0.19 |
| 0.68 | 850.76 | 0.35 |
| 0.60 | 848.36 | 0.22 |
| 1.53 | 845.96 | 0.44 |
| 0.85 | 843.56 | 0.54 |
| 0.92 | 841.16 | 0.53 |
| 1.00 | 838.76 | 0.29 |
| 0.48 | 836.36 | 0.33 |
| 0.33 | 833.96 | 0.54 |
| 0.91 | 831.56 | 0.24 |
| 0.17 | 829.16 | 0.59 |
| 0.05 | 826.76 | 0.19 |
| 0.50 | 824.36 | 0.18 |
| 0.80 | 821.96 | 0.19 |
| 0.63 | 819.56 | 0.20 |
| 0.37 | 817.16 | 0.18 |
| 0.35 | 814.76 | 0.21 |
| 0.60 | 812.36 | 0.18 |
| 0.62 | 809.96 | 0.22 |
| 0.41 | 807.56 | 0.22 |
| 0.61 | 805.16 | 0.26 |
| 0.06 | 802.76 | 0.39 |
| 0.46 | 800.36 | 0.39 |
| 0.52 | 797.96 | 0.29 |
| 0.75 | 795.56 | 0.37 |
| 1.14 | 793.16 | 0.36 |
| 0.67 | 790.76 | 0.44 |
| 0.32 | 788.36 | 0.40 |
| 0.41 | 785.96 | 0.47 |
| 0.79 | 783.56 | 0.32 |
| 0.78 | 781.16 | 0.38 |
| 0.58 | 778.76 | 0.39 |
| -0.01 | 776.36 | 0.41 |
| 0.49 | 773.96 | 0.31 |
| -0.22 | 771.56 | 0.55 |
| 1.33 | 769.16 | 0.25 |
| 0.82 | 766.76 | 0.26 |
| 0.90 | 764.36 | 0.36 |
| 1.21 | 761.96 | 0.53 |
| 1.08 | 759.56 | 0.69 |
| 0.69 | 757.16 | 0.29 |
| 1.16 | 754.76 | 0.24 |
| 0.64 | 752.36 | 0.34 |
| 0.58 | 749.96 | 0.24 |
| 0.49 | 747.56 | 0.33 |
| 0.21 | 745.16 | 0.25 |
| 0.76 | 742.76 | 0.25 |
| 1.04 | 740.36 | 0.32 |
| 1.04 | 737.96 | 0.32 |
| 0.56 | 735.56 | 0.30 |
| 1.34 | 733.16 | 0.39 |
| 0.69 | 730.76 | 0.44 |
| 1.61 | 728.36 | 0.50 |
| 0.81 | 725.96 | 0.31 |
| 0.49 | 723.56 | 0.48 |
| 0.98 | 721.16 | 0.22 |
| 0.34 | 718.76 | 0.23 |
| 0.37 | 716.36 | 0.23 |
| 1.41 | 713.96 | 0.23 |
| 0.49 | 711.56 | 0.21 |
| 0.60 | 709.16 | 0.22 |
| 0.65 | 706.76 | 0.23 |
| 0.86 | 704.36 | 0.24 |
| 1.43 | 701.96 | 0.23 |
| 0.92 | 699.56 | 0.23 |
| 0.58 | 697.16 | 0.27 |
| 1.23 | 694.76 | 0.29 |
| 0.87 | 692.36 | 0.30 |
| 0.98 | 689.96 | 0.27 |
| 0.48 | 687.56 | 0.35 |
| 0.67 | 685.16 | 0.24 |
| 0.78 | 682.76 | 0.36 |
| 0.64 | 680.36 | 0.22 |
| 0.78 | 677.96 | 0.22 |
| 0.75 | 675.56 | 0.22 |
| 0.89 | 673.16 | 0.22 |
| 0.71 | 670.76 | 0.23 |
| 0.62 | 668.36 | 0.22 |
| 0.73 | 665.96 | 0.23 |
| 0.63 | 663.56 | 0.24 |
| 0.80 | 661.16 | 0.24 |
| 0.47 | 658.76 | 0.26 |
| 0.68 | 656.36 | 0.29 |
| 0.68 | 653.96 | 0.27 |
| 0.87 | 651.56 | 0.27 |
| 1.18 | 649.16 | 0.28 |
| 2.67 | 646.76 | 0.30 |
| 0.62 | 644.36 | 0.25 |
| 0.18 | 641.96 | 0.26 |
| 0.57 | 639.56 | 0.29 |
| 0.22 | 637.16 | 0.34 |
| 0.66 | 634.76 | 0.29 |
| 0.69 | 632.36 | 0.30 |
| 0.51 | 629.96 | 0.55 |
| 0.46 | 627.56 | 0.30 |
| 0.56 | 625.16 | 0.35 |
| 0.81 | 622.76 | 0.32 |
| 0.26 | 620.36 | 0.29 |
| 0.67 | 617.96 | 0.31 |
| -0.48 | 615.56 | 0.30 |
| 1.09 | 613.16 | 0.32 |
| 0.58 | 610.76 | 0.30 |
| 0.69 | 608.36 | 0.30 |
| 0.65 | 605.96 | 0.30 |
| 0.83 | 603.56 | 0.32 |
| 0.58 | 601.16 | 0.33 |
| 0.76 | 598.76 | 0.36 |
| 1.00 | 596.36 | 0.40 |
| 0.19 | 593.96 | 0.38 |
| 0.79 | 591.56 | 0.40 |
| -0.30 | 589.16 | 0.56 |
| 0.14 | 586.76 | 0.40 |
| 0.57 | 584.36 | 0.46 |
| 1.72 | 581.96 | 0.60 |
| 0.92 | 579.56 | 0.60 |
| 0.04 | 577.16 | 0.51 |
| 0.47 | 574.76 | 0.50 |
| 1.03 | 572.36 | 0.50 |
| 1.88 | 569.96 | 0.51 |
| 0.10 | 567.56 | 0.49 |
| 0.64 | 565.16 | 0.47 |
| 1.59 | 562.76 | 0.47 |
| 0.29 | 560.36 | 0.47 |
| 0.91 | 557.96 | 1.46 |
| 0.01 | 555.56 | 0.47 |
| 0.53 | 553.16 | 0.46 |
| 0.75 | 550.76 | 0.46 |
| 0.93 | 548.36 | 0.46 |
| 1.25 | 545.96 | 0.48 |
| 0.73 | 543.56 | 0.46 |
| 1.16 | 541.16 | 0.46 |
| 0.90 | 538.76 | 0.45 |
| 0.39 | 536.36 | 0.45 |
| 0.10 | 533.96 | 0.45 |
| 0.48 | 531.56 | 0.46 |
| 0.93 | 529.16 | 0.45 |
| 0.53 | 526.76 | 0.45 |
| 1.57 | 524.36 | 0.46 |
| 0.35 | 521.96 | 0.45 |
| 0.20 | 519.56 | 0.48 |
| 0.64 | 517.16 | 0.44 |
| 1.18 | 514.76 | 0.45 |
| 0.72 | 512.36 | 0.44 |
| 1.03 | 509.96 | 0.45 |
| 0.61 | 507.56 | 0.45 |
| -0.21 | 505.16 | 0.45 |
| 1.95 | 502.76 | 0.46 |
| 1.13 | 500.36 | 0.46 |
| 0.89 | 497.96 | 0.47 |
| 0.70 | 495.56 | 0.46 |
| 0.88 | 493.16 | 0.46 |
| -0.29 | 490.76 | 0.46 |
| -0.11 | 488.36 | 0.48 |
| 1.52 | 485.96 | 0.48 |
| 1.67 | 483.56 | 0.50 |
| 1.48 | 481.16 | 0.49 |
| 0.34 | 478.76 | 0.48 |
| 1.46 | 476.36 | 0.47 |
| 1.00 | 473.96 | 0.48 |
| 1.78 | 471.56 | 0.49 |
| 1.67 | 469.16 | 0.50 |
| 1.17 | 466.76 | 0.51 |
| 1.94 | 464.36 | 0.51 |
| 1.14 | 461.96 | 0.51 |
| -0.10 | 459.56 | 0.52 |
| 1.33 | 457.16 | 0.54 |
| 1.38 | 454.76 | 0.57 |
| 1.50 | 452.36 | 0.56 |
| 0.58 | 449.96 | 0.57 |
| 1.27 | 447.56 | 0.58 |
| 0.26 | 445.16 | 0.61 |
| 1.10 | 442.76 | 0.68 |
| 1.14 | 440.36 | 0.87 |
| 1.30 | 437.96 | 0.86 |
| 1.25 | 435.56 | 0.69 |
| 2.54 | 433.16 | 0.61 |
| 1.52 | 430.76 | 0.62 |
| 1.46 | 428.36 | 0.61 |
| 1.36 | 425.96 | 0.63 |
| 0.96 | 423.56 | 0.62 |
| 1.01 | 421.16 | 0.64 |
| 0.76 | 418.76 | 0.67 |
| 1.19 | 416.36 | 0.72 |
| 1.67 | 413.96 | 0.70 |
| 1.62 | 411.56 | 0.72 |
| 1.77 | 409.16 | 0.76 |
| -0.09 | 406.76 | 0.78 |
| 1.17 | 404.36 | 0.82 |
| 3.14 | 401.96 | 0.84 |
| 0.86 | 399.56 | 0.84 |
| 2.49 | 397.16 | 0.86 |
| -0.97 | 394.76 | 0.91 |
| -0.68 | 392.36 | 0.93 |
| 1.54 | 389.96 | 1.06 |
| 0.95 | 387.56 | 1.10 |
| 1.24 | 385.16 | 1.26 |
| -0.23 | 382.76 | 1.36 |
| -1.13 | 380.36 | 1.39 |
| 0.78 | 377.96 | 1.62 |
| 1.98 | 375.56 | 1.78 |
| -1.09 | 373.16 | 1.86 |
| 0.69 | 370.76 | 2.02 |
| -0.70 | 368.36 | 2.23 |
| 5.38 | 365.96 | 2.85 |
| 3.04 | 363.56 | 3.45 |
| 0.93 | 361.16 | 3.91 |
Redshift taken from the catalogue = 0.74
